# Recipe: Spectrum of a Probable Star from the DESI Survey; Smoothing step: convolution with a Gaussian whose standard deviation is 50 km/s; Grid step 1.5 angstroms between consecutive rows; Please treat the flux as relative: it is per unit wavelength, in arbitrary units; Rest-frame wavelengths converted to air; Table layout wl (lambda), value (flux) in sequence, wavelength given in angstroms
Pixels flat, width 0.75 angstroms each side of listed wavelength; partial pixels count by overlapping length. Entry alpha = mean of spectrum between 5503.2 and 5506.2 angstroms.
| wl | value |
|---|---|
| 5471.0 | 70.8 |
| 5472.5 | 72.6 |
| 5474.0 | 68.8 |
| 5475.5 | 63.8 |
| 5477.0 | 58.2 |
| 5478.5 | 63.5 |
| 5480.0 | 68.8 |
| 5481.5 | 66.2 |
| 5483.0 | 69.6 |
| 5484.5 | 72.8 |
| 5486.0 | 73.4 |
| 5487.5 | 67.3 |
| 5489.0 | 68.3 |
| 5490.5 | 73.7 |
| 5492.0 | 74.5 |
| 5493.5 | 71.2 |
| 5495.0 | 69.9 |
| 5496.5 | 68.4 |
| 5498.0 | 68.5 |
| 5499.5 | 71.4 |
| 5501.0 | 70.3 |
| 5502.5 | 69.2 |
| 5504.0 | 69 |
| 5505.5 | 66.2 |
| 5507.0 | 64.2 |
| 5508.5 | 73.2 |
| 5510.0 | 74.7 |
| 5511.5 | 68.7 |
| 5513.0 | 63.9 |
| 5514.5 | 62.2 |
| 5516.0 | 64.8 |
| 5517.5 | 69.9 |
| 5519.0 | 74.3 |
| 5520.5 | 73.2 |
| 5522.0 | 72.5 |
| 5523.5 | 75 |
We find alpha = 67.7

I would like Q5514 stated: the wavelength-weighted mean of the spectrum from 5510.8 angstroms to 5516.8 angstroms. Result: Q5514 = 64.9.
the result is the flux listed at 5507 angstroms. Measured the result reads 64.2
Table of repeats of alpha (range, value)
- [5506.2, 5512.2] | 70.2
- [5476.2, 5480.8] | 63.5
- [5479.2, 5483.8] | 68.2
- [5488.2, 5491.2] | 70.9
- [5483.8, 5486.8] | 73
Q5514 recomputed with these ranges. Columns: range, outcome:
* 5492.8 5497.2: 69.8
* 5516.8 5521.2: 72.5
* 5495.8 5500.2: 69.4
